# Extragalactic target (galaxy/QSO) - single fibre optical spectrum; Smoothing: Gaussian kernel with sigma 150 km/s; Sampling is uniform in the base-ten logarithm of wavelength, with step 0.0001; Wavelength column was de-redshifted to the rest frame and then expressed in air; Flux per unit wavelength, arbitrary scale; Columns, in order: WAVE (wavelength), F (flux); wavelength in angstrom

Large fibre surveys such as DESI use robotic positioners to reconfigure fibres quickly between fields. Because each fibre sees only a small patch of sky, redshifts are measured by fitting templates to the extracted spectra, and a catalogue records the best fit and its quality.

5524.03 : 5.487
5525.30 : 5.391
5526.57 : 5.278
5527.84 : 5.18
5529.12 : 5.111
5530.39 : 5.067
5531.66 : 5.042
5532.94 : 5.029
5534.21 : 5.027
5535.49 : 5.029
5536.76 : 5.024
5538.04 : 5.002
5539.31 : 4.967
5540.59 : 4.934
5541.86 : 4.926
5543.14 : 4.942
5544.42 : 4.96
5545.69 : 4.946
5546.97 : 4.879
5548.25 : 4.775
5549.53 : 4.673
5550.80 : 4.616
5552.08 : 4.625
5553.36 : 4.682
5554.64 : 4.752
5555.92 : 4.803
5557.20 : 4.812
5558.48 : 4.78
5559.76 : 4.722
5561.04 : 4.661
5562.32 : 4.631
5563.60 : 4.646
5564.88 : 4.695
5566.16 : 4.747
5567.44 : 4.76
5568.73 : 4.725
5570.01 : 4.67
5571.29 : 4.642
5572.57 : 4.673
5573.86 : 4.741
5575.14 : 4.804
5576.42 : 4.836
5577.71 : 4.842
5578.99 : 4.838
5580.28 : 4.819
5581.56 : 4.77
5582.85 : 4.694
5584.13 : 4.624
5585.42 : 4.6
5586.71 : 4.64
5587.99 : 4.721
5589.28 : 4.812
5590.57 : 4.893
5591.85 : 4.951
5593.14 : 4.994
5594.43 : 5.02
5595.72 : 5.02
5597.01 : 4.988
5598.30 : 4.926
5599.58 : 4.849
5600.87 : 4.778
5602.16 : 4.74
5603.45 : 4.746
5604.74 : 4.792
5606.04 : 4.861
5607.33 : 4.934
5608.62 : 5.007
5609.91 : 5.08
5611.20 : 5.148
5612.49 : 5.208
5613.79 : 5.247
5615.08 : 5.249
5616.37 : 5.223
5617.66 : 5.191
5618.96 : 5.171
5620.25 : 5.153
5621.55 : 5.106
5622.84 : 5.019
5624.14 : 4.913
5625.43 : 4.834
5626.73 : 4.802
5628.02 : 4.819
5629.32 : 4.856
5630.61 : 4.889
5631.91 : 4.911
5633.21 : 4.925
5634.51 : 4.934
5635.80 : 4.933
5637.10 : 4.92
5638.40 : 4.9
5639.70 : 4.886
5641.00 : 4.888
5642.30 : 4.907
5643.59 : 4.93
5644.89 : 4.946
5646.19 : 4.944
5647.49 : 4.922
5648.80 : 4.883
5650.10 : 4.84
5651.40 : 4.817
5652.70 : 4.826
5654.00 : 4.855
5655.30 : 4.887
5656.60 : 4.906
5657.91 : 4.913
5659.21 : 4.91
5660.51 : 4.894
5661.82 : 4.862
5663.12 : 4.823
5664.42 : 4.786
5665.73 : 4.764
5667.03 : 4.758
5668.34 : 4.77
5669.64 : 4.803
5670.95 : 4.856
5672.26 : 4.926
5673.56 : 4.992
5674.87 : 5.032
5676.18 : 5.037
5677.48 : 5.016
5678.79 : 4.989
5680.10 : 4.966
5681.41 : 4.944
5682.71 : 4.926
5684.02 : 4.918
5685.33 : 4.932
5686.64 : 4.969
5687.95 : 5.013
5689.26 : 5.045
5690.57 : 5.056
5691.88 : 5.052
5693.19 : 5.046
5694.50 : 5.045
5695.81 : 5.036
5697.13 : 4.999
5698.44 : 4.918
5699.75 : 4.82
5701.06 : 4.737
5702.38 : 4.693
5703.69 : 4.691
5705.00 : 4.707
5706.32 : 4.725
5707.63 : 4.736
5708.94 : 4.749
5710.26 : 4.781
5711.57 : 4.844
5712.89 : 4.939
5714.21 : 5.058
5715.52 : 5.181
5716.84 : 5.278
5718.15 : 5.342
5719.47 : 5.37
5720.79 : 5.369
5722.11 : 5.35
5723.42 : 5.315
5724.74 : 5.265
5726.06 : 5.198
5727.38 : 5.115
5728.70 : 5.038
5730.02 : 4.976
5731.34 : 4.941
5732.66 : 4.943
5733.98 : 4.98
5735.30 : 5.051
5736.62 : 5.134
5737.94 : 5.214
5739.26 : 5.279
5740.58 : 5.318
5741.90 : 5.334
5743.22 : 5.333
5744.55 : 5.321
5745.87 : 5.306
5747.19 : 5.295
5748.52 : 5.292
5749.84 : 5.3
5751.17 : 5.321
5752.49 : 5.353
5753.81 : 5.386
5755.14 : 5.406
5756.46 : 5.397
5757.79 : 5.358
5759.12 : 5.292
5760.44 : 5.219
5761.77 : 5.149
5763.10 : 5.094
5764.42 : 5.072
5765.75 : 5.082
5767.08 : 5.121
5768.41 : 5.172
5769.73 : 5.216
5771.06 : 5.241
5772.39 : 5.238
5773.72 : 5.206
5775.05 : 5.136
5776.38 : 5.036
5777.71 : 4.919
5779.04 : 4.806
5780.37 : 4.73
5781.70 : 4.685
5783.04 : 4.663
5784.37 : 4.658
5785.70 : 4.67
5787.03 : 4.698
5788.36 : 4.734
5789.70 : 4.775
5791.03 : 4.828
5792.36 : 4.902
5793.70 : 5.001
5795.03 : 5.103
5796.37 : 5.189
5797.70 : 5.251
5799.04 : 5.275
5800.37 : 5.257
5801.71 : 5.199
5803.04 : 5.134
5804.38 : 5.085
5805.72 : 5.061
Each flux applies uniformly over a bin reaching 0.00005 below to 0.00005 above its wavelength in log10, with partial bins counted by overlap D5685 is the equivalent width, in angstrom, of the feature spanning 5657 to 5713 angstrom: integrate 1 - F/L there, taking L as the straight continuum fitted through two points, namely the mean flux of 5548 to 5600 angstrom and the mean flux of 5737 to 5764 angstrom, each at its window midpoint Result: 2.3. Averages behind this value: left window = 4.77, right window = 5.3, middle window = 4.89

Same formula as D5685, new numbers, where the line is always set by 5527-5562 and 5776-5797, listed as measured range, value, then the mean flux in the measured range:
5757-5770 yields -0.9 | 5.18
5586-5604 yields 0.0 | 4.86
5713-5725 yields -1.0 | 5.27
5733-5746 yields -1.0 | 5.22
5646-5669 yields 0.0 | 4.85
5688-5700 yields -0.4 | 5.01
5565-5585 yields 0.6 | 4.74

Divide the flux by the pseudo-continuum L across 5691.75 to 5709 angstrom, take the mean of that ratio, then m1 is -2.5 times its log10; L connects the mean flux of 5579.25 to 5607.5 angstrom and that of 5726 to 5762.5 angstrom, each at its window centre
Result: 0.06 mag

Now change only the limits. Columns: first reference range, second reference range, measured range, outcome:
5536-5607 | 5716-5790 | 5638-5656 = 0.01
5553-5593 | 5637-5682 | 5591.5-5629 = -0.04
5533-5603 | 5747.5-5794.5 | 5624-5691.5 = 0.00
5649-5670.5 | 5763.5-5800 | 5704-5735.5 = -0.03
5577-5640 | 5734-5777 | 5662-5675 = 0.05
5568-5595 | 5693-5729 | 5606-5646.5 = -0.03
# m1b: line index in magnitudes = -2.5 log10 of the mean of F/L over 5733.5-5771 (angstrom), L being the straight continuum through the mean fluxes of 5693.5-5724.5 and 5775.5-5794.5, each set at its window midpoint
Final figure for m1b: -0.08 mag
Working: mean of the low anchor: 4.99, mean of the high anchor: 4.8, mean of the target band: 5.24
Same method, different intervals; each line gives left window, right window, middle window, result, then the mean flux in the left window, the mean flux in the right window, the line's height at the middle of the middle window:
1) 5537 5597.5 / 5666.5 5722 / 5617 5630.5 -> -0.03 mag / 4.79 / 4.96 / 4.87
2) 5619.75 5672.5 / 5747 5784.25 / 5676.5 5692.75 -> 0.00 mag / 4.89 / 5.14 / 4.97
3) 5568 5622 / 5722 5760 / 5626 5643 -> 0.02 mag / 4.9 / 5.23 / 4.99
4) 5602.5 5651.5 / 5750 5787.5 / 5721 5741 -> -0.02 mag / 4.97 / 5.09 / 5.06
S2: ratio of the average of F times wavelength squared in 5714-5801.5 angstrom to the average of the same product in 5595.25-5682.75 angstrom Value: 1.08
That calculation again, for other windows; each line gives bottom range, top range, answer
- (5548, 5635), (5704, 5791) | 1.11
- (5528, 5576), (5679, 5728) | 1.09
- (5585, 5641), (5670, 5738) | 1.04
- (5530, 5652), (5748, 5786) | 1.12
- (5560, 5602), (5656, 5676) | 1.05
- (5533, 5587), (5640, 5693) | 1.07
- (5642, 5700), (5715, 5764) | 1.09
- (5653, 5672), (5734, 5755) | 1.12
